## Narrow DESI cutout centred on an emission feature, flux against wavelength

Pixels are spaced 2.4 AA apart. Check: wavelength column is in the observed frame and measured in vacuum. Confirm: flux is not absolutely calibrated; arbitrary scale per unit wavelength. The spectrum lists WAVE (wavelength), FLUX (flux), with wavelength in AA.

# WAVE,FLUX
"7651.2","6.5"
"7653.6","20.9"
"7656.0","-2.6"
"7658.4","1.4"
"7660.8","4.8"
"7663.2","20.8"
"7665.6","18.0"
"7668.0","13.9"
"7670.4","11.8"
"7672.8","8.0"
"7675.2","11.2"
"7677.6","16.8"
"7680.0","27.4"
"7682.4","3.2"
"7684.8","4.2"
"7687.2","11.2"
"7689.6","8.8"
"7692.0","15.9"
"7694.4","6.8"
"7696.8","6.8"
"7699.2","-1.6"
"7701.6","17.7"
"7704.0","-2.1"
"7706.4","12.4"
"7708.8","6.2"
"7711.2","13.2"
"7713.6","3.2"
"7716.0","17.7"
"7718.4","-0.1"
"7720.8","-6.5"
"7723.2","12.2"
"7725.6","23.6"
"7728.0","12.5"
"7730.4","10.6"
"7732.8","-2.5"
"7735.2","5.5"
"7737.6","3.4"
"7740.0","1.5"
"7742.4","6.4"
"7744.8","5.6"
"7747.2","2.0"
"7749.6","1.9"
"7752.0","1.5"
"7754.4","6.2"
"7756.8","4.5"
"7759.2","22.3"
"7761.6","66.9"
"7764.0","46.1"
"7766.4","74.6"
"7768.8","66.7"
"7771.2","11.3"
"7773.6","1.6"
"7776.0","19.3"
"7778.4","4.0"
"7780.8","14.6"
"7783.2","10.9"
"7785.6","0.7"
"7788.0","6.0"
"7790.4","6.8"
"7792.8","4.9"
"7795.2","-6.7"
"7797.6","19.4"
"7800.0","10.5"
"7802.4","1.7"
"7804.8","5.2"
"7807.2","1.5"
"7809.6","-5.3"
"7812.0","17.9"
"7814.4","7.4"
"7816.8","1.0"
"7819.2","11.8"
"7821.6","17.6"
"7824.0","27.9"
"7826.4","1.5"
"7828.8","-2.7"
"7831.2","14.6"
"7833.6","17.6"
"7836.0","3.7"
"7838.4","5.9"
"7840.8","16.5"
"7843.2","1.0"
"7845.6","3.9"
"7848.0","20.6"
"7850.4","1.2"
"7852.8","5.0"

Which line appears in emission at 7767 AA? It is [O II] 3727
